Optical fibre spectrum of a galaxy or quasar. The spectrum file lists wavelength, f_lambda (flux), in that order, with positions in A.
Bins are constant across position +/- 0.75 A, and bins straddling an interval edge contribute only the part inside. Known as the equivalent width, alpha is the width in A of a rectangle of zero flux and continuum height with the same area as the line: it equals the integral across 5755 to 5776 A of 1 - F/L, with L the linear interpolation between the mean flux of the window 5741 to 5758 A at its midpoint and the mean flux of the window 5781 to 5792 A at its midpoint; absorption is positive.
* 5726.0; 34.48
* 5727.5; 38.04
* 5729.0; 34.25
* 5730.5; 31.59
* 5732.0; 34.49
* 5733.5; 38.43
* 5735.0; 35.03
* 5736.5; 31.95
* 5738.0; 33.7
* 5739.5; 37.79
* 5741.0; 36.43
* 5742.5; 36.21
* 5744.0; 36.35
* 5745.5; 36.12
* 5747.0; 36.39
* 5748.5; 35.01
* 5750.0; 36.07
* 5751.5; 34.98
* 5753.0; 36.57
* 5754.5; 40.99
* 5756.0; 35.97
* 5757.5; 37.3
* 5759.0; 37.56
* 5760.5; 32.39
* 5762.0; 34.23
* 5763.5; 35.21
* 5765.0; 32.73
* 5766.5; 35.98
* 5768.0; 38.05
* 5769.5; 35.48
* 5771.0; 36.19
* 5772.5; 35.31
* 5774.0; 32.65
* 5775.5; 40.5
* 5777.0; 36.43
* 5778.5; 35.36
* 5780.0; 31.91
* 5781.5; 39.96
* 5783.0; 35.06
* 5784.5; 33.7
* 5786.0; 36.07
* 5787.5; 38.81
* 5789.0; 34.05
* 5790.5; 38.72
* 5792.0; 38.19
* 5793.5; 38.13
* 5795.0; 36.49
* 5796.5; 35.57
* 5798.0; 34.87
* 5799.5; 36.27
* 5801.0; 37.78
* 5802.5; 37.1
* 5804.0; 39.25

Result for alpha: 0.5 A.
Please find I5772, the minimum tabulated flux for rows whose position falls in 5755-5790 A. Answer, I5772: 31.91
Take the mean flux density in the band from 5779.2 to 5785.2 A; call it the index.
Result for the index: 35.2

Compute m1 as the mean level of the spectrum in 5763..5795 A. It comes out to 36.1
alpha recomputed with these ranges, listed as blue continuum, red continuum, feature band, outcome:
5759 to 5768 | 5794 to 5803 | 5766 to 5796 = -0.7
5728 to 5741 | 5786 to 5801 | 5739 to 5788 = -0.3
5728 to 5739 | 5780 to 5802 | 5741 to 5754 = -0.4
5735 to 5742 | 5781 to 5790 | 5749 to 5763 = -0.3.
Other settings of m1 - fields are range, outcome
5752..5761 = 36.9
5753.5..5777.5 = 36.1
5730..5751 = 35.4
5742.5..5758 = 36.5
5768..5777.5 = 36.2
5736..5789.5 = 35.8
